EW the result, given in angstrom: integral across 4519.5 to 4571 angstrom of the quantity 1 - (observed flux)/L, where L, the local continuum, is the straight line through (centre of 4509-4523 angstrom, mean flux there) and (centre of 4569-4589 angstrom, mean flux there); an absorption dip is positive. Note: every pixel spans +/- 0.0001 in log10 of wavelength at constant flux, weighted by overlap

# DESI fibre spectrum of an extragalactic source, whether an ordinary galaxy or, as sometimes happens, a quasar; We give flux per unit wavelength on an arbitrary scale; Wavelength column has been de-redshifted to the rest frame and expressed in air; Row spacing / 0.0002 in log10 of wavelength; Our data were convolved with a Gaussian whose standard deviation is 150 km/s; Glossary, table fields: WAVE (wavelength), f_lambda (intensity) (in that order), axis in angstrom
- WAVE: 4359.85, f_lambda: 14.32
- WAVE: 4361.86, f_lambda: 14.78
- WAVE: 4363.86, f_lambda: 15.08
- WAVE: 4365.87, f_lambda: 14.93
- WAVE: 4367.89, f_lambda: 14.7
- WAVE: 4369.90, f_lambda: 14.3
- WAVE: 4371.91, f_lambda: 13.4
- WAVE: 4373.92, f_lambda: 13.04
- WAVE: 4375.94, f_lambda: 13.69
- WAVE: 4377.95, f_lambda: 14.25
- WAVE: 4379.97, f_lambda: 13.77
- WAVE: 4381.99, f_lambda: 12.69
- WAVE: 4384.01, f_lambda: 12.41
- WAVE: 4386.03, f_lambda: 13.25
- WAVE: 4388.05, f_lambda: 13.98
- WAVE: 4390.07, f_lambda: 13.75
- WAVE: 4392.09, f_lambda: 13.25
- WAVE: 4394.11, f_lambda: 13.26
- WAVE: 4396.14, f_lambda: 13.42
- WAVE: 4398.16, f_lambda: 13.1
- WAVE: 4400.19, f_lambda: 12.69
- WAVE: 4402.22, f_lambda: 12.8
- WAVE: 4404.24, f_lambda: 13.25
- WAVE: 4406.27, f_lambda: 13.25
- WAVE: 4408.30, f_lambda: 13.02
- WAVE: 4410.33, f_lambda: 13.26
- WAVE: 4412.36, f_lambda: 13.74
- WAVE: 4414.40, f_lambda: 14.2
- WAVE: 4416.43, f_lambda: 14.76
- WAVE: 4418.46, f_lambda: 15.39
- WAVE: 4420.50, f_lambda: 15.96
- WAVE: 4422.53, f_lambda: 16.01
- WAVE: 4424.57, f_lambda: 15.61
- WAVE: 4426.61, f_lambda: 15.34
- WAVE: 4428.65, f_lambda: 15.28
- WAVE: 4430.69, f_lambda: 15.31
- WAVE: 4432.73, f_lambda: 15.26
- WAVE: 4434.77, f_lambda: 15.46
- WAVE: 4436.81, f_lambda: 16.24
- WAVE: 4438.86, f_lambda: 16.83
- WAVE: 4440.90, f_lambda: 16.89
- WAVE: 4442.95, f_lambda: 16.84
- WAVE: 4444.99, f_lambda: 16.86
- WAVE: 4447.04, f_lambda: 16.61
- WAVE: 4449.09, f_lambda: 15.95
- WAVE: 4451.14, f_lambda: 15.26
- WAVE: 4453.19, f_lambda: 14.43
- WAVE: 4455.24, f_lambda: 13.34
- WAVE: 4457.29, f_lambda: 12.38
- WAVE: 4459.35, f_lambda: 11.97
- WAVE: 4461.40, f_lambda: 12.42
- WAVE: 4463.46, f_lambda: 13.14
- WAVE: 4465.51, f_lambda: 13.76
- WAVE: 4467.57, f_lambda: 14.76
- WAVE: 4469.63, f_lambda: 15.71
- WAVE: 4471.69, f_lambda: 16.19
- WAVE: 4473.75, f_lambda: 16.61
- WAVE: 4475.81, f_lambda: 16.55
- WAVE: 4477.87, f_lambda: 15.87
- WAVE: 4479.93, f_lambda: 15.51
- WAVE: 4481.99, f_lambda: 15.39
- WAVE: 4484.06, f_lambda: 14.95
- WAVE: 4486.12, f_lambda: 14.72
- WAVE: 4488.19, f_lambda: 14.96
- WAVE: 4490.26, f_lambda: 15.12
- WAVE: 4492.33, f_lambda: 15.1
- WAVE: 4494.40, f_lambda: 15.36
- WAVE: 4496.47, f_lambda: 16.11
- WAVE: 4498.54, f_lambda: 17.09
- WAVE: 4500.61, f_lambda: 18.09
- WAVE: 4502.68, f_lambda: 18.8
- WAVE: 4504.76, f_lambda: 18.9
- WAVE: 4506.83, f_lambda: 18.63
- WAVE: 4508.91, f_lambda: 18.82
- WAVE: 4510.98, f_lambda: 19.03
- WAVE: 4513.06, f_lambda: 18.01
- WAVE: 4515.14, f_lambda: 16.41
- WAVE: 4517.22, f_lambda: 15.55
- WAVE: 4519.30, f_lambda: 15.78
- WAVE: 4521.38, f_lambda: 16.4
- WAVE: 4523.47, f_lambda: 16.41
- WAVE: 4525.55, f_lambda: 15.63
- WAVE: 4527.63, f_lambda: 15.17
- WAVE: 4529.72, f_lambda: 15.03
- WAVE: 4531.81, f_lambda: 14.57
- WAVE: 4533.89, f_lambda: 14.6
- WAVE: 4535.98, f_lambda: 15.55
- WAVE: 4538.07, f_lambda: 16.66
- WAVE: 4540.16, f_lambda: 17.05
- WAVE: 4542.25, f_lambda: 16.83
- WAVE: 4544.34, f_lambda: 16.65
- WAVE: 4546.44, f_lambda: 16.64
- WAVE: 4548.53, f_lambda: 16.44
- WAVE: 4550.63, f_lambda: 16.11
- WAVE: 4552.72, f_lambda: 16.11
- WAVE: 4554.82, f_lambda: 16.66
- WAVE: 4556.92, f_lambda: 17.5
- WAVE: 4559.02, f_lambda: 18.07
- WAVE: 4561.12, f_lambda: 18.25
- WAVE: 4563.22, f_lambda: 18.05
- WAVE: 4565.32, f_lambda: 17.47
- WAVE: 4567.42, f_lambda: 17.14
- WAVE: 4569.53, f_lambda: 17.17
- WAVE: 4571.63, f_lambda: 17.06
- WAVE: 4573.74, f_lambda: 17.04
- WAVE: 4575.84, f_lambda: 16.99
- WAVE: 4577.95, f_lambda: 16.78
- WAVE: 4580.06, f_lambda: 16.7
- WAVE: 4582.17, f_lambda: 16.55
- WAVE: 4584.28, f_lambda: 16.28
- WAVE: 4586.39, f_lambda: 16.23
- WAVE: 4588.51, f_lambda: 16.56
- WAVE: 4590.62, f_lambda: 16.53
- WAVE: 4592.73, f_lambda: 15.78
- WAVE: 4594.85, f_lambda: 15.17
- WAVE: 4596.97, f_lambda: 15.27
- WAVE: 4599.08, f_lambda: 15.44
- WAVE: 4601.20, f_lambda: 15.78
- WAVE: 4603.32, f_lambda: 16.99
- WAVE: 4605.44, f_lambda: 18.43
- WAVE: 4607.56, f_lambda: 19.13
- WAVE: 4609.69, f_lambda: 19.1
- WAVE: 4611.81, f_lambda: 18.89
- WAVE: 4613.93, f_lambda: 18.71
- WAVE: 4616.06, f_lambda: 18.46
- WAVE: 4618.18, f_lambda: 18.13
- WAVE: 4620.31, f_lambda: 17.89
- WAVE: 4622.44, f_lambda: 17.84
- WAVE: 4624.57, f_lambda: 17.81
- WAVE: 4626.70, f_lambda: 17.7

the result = 1.1 angstrom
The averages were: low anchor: 17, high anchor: 16.7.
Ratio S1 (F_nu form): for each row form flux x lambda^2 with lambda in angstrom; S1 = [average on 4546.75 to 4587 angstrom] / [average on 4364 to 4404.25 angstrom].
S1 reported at 1.36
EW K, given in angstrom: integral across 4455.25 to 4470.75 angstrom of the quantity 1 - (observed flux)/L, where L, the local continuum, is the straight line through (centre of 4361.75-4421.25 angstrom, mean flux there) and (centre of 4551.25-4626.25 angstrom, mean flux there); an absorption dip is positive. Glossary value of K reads 1.60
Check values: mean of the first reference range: 13.8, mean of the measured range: 13.5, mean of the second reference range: 17.2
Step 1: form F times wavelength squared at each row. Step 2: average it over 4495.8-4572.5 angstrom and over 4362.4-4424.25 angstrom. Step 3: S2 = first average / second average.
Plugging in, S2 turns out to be 1.3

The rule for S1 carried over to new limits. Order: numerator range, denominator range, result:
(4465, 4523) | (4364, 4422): 1.25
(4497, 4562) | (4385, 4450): 1.20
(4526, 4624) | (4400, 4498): 1.19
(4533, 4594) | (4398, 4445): 1.20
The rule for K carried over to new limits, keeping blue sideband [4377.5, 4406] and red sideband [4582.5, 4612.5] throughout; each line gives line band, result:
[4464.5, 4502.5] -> -2.3 angstrom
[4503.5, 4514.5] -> -2.4 angstrom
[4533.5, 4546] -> -0.4 angstrom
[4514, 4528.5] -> -0.4 angstrom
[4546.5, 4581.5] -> -1.9 angstrom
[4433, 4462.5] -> -1.9 angstrom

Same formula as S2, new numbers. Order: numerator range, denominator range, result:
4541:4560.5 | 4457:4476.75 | 1.21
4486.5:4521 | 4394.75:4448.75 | 1.18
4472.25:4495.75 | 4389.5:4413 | 1.22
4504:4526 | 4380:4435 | 1.29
